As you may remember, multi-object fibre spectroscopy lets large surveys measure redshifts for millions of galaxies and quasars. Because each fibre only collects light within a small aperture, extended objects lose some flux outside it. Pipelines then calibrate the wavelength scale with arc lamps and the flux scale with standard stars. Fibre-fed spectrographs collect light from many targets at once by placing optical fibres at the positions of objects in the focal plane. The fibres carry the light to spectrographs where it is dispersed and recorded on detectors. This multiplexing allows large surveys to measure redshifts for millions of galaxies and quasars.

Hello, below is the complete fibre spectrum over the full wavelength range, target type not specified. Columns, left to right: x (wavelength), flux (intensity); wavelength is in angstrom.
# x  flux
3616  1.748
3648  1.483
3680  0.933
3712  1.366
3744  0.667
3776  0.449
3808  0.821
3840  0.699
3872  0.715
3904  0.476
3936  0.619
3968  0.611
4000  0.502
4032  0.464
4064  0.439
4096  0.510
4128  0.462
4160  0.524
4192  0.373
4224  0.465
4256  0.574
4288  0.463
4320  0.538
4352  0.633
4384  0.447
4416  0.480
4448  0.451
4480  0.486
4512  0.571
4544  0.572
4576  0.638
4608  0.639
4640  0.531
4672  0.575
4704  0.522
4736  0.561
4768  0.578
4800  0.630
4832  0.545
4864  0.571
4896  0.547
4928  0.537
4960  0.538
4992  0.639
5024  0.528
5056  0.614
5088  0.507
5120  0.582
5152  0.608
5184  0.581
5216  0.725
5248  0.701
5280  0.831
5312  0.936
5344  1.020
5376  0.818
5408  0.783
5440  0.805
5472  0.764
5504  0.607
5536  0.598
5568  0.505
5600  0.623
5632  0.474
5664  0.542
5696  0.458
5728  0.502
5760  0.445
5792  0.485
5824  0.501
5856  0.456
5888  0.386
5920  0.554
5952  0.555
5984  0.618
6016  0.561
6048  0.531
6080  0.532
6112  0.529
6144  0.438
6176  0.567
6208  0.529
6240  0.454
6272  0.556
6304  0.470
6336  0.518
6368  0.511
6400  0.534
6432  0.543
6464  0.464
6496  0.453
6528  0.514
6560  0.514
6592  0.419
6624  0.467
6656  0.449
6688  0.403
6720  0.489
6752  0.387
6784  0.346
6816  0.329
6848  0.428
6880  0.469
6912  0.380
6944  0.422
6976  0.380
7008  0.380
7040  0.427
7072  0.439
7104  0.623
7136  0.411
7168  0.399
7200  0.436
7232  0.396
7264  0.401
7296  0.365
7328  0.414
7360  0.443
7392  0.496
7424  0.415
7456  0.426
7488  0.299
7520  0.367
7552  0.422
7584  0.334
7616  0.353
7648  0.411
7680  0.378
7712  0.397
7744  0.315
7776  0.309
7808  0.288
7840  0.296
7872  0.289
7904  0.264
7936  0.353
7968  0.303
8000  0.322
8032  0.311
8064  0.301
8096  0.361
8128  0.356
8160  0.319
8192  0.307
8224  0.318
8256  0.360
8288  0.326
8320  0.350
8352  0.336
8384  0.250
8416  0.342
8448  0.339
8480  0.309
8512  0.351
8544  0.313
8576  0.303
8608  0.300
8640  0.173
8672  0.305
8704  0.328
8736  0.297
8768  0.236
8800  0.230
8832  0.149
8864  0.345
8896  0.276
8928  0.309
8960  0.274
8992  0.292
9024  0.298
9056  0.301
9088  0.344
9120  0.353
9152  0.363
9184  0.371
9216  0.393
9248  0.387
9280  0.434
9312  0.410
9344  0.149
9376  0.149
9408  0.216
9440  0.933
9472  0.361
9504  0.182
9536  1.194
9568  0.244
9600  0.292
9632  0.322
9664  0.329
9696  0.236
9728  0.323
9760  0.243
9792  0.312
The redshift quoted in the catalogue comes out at 0.91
